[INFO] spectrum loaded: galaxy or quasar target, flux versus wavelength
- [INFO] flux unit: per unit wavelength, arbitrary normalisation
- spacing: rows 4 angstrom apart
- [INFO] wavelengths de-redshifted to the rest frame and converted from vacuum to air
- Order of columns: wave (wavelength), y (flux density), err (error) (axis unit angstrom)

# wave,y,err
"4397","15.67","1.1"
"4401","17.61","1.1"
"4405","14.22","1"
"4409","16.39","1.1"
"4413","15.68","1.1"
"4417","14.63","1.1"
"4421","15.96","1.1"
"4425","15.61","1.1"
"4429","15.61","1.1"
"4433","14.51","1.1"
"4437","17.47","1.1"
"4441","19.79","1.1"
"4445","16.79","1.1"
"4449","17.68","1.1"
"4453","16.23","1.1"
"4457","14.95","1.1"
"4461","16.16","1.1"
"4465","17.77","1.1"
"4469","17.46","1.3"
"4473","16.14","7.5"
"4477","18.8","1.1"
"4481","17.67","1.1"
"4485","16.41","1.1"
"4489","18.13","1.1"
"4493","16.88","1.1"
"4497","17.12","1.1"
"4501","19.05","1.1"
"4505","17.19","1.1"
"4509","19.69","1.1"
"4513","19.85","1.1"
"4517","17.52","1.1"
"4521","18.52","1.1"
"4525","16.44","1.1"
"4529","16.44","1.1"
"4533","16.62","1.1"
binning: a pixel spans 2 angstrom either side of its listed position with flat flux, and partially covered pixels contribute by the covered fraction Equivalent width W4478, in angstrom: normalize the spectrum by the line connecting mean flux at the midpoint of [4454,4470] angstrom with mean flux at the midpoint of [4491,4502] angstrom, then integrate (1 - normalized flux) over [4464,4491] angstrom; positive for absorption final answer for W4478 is -0.8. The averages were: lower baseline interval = 16.5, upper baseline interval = 17.6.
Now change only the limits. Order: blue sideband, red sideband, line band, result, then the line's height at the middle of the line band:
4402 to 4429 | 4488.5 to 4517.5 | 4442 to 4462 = 0.1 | 16.6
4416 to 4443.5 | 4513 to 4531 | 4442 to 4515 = -2.3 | 16.9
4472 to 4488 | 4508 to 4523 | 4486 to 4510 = 0.3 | 18.1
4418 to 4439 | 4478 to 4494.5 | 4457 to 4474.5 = 0.1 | 16.8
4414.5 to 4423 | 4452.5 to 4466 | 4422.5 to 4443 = -1.3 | 15.6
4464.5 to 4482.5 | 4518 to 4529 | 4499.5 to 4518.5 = -1.4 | 17.4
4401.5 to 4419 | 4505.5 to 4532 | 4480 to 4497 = 0.0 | 17.3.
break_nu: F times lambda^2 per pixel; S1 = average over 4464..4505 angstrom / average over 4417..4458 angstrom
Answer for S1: 1.09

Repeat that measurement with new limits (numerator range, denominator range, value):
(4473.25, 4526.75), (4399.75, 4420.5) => 1.19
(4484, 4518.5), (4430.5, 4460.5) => 1.11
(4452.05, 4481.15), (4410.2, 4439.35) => 1.09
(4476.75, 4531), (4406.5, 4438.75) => 1.18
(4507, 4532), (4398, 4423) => 1.20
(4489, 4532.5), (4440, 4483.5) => 1.06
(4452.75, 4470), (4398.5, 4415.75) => 1.06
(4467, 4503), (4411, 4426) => 1.17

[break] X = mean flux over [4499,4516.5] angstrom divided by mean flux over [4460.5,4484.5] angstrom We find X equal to 1.08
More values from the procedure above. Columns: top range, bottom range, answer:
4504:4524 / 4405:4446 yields 1.15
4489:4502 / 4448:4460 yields 1.09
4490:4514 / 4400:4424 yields 1.16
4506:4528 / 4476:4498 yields 1.05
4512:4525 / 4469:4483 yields 1.04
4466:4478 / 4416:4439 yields 1.11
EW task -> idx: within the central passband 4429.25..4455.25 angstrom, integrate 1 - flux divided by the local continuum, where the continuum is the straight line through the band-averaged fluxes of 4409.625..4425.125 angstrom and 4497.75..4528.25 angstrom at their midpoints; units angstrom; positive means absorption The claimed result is -1.2 angstrom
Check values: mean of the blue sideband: 15.5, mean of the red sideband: 18.2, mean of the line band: 17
